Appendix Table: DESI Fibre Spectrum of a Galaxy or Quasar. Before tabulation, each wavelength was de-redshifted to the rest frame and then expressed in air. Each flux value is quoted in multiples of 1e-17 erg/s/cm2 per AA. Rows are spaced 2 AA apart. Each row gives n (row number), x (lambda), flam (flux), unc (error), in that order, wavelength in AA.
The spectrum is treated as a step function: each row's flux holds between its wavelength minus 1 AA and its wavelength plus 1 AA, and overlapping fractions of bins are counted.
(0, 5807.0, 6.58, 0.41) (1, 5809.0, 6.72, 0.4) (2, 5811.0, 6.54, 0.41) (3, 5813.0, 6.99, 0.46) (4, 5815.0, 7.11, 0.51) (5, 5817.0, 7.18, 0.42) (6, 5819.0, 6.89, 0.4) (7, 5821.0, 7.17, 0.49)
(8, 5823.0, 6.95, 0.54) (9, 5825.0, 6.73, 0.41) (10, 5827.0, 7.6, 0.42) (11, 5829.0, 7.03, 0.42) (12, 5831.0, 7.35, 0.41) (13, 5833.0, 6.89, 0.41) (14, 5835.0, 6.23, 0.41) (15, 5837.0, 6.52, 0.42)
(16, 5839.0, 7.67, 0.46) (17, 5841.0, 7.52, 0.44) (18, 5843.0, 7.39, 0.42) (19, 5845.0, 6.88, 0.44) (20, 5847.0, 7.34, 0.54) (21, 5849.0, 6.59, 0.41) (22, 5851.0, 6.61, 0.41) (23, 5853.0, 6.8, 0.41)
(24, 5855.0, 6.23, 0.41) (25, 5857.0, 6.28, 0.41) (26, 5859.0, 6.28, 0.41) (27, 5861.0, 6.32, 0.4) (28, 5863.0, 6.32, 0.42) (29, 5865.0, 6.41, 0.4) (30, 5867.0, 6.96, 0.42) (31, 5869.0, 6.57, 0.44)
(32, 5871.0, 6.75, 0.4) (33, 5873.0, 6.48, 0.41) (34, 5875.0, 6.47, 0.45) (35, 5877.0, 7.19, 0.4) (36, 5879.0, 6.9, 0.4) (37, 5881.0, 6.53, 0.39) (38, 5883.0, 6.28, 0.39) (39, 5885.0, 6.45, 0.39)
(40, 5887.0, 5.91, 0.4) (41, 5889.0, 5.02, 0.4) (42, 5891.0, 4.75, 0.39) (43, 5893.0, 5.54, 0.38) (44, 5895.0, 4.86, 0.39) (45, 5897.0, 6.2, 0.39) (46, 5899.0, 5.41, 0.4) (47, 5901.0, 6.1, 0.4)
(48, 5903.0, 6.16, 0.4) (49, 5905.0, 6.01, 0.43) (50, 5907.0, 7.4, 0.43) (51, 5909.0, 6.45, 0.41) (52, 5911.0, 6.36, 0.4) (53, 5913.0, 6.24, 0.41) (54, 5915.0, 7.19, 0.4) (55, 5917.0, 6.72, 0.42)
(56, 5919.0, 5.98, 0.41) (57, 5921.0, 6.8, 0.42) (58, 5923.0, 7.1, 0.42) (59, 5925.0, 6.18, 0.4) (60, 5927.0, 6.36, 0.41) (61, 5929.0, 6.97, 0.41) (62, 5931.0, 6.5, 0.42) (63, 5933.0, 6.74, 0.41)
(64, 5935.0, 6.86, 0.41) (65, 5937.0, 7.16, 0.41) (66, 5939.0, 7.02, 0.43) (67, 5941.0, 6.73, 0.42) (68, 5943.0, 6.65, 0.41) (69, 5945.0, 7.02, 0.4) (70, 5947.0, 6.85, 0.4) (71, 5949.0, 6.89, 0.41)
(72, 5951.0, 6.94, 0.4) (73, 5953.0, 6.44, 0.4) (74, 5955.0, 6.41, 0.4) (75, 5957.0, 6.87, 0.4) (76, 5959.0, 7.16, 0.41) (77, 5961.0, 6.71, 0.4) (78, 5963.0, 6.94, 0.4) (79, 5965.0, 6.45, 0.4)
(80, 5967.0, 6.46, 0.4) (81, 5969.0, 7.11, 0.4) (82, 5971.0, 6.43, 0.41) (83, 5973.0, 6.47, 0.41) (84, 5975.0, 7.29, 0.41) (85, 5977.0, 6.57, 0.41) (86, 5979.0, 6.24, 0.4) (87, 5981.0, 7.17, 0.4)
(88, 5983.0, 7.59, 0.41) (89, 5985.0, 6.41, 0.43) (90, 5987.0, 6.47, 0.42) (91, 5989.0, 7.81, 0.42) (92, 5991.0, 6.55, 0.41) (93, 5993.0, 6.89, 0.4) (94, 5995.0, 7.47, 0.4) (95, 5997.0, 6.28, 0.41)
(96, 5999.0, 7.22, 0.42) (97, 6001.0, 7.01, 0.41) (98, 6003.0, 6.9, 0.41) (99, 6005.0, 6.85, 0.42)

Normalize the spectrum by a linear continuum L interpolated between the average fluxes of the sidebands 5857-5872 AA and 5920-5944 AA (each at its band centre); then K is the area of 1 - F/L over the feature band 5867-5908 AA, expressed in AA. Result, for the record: 2.6 AA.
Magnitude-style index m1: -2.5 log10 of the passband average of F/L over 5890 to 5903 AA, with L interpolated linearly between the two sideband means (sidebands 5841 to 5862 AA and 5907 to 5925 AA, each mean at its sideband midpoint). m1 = 0.20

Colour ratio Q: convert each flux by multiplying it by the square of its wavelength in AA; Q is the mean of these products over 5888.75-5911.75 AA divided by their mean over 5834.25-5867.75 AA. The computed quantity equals 0.89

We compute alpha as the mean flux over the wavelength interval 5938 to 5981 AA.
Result 6.76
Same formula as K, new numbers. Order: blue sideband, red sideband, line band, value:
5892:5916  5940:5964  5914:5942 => -1.1 AA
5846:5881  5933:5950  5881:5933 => 4.3 AA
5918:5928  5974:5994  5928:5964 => -1.0 AA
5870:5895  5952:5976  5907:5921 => -0.5 AA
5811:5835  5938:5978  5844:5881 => 1.7 AA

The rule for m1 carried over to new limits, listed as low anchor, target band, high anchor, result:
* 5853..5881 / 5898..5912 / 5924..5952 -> 0.07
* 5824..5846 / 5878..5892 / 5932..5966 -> 0.17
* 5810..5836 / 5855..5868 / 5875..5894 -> 0.00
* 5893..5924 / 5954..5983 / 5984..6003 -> -0.01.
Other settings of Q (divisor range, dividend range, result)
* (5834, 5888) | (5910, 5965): 1.04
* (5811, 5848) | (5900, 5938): 0.96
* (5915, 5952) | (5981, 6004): 1.05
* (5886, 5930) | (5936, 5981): 1.12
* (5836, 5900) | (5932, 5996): 1.10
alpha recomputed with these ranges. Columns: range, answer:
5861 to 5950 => 6.44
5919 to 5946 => 6.75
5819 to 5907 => 6.52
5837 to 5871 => 6.75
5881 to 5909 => 5.9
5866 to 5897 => 6.18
